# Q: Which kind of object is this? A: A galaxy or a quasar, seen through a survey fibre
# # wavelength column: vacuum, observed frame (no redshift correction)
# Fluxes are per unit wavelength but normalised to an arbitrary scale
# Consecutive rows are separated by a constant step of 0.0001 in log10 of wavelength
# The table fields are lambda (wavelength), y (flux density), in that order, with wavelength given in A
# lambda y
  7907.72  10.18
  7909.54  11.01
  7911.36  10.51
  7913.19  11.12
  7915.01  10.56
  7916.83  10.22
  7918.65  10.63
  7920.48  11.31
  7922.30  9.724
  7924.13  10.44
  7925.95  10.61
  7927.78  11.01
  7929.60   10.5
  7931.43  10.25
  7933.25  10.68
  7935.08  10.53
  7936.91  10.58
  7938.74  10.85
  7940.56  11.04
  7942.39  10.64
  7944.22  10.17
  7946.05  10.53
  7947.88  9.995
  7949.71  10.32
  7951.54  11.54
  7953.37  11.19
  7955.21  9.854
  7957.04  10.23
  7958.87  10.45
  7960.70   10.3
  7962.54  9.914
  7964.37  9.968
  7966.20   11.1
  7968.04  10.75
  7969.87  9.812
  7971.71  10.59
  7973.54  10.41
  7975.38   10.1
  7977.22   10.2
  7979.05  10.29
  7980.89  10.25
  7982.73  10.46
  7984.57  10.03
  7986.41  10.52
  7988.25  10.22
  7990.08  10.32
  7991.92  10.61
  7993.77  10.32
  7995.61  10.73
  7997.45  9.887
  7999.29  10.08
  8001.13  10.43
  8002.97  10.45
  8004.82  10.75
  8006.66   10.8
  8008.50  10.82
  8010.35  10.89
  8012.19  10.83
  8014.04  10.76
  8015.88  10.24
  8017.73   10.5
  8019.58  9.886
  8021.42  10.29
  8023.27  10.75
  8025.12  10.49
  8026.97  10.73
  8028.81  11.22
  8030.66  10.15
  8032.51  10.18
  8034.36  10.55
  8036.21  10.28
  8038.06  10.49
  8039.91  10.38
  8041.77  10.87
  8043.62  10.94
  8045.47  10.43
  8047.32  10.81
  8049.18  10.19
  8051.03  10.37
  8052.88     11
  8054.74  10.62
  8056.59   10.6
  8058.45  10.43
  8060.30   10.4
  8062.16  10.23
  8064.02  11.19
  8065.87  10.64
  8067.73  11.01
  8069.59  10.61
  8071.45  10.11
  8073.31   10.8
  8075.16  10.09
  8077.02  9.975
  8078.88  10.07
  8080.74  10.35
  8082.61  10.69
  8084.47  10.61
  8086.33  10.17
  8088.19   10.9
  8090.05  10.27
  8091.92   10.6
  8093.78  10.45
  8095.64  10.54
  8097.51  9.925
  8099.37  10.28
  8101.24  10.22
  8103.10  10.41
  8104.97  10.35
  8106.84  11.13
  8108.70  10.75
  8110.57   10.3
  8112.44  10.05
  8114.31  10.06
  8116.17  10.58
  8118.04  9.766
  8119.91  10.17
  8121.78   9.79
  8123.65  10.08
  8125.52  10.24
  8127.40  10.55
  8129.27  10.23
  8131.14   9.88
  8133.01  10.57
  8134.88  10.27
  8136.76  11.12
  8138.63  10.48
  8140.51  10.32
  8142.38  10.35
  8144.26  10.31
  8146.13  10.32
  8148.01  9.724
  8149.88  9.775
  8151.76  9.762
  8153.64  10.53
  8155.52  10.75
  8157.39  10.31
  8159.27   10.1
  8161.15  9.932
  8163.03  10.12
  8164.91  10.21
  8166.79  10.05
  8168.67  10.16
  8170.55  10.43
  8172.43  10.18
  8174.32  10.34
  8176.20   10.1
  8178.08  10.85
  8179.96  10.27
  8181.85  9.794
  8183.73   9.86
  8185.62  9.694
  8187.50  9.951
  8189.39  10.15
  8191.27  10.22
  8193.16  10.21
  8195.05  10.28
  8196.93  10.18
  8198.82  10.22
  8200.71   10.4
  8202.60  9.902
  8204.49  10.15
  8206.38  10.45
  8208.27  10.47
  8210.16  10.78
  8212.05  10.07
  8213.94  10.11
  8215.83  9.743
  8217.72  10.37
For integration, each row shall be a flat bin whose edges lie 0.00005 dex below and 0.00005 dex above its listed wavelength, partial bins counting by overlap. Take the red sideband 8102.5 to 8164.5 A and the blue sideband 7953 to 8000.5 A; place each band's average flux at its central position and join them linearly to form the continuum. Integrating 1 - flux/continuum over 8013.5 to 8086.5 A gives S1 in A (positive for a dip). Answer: -1.46 A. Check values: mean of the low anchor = 10.3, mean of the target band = 10.5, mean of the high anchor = 10.3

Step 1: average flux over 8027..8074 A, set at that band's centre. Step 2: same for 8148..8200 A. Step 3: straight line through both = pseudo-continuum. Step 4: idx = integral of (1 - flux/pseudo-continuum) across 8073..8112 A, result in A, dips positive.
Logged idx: 0.1 A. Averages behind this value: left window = 10.6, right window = 10.2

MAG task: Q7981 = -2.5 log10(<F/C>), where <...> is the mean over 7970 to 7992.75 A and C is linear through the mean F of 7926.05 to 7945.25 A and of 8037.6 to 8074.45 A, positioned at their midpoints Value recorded 0.03 mag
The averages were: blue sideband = 10.6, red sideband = 10.6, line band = 10.3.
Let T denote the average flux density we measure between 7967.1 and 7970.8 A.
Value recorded 10.3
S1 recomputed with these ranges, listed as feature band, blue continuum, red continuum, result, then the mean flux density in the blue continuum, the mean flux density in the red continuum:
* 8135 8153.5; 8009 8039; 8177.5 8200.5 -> -0.02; 10.5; 10.1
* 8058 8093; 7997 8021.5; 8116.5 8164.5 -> -0.43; 10.5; 10.2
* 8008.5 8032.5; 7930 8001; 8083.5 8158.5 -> -0.40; 10.4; 10.3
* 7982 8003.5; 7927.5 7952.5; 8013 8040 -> 0.38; 10.6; 10.5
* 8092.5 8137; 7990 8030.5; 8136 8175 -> 0.07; 10.5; 10.2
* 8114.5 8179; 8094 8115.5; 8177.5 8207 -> 0.13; 10.4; 10.1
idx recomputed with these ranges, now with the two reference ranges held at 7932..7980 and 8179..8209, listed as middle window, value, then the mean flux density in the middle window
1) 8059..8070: -0.39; 10.7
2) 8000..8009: -0.20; 10.6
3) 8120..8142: -0.21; 10.3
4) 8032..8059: -0.55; 10.5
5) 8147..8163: 0.12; 10.1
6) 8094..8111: -0.30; 10.4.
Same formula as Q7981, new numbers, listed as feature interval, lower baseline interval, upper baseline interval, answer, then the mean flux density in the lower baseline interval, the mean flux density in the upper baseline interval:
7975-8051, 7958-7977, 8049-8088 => -0.01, 10.3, 10.5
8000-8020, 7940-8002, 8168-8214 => -0.02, 10.4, 10.2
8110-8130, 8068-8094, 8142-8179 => 0.02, 10.4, 10.2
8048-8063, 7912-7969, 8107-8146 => -0.01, 10.5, 10.3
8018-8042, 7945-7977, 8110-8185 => -0.01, 10.4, 10.2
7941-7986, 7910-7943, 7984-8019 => 0.02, 10.6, 10.5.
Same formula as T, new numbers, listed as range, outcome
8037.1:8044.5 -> 10.7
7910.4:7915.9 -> 10.7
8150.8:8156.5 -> 10.3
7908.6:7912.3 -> 10.7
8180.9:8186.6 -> 9.78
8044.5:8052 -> 10.5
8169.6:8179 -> 10.4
